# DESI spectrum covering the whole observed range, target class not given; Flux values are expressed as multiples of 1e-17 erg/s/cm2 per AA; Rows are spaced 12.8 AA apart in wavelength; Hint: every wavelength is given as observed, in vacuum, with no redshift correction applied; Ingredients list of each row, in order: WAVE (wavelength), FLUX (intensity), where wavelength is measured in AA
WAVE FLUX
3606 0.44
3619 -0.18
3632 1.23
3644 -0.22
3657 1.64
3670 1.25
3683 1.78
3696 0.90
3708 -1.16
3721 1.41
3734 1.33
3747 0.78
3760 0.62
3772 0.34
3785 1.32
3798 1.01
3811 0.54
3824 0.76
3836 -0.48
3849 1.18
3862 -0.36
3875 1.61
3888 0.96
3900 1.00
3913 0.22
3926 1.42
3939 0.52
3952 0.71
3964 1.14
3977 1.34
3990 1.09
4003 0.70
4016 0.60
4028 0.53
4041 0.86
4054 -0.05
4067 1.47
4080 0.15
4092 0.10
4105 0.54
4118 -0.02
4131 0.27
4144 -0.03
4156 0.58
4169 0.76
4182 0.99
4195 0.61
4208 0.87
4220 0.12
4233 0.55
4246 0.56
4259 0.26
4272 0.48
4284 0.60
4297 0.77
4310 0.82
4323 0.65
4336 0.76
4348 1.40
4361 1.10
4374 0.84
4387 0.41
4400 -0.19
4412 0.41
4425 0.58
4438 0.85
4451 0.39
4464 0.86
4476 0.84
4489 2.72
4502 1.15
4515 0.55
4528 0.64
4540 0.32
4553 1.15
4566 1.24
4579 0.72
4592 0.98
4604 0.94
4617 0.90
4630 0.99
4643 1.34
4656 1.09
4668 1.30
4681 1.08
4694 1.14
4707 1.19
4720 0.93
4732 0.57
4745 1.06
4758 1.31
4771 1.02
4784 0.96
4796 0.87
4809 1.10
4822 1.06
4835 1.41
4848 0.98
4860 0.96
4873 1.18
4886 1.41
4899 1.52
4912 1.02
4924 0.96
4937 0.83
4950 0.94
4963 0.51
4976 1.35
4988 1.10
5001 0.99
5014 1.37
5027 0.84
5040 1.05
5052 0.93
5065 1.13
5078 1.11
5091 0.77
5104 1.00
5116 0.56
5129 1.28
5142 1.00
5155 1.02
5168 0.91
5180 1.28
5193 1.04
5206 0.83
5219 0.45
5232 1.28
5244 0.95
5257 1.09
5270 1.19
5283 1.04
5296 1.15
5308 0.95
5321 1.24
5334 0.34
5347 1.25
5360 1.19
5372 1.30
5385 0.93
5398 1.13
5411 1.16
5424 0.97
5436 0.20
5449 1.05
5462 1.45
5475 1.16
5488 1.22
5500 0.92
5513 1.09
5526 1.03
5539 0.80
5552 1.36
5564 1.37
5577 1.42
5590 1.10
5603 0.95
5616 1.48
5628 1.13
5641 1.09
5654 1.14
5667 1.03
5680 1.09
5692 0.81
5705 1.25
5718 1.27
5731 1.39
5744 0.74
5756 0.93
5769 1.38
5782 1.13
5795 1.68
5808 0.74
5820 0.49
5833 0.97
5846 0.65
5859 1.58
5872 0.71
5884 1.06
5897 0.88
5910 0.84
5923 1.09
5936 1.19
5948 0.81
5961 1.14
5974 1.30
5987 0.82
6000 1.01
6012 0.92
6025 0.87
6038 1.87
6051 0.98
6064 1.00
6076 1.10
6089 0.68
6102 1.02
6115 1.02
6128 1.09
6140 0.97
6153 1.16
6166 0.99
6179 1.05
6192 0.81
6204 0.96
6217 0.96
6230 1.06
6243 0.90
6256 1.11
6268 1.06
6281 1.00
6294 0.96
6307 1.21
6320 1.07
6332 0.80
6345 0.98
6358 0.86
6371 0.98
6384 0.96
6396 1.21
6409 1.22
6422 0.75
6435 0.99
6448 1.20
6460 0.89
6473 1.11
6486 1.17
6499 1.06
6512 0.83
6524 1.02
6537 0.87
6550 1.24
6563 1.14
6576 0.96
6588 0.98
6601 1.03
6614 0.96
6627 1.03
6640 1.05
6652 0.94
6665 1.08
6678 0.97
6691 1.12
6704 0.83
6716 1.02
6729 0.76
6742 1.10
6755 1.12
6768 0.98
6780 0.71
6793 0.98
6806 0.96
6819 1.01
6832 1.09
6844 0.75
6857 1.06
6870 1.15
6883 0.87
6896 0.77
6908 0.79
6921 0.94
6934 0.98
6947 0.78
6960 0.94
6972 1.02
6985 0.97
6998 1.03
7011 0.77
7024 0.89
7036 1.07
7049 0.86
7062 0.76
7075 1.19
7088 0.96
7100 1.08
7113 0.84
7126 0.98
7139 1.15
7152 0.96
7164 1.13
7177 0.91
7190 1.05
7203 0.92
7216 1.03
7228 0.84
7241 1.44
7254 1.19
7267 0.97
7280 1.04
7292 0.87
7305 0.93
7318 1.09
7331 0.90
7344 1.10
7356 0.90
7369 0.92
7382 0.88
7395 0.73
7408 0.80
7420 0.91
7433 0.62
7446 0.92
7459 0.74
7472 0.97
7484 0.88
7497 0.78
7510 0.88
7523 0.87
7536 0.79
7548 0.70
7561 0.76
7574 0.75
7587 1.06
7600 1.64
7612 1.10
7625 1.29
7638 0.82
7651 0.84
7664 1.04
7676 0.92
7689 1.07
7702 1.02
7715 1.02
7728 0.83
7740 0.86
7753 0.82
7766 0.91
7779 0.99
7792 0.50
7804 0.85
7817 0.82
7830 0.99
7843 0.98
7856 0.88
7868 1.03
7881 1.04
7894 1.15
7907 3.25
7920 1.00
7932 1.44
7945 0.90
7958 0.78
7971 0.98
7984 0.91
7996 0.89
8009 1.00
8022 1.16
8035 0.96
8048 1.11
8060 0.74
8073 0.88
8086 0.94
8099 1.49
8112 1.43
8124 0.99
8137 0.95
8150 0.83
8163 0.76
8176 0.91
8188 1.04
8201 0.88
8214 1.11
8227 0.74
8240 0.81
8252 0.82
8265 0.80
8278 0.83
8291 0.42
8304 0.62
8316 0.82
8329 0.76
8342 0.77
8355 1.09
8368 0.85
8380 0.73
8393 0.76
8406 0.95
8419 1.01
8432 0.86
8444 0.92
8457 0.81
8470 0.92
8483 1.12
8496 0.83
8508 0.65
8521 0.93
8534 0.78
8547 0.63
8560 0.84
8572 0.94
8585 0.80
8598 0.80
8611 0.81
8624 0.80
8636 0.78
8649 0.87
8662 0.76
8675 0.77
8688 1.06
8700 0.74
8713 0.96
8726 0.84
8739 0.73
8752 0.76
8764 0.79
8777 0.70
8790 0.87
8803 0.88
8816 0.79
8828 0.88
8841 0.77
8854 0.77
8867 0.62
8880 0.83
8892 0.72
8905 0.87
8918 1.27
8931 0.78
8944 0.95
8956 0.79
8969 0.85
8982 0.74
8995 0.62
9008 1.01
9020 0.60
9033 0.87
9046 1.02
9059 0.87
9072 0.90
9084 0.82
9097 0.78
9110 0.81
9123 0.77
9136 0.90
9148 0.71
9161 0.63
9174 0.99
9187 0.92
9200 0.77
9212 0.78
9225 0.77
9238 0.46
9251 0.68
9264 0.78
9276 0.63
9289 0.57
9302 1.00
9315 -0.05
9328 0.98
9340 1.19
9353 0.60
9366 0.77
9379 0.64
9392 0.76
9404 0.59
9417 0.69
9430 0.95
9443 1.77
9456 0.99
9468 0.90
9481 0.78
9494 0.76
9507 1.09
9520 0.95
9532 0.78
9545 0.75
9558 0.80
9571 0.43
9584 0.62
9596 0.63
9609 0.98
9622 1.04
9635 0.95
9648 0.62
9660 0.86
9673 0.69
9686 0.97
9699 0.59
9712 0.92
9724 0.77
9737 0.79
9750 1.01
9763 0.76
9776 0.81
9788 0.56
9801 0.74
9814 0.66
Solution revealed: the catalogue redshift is 0.205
